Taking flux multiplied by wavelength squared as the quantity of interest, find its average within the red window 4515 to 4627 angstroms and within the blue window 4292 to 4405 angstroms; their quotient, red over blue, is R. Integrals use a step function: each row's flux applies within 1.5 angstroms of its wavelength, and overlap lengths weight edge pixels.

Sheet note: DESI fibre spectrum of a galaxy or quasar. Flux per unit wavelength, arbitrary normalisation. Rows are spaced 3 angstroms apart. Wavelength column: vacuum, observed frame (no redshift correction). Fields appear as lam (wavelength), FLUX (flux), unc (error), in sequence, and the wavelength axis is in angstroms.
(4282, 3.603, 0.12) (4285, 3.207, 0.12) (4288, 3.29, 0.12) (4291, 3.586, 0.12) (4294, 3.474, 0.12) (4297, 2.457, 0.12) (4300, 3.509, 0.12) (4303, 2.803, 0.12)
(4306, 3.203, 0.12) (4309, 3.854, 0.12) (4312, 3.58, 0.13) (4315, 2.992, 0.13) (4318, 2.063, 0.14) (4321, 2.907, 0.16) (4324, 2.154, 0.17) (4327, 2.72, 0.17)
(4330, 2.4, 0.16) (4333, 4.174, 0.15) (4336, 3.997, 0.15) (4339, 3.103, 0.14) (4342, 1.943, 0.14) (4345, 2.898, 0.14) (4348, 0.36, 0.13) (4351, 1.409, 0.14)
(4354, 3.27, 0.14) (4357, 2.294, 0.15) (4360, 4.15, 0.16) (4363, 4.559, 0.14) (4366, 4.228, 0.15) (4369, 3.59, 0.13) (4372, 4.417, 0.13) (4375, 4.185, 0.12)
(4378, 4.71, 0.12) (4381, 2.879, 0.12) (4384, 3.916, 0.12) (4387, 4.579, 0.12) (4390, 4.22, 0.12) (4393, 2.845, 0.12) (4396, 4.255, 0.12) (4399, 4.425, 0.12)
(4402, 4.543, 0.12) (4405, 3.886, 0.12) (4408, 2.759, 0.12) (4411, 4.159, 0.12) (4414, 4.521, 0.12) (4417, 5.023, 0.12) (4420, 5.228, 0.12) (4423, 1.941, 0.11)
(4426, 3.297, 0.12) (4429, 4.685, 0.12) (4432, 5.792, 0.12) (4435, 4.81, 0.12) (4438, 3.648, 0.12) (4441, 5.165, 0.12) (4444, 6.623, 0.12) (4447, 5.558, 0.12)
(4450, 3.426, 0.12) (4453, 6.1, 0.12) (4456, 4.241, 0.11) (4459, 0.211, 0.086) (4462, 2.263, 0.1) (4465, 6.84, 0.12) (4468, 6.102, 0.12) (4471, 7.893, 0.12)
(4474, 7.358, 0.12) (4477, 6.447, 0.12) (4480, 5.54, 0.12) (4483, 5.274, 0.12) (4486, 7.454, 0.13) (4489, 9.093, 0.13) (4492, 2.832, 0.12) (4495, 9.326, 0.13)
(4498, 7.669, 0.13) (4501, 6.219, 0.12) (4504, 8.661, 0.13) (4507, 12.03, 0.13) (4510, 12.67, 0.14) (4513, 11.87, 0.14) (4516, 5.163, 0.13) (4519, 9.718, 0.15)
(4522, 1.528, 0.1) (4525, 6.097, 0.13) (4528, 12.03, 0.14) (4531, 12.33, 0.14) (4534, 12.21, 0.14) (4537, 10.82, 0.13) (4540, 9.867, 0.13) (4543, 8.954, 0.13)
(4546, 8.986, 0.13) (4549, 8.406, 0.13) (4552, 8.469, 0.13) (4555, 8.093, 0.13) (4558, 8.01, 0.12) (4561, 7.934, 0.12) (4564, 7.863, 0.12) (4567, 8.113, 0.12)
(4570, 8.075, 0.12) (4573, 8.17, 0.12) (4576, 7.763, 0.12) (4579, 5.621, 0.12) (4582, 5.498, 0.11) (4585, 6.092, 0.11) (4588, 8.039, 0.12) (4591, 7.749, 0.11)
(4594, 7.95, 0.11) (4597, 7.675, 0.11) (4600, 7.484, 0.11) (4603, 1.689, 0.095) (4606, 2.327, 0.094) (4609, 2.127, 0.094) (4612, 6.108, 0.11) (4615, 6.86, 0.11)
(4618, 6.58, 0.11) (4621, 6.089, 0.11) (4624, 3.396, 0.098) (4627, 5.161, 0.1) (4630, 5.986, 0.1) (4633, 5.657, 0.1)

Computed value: 2.40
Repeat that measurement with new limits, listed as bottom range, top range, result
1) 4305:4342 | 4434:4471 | 1.64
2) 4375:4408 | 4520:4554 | 2.43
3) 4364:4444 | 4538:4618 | 1.82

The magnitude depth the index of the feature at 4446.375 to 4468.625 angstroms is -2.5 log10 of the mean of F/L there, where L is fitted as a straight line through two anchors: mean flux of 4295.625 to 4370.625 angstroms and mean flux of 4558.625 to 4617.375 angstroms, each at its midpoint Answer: 0.12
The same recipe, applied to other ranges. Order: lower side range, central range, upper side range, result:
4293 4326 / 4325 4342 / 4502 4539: 0.19 mag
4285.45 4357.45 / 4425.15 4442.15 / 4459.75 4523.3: 0.23 mag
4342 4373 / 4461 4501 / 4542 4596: -0.12 mag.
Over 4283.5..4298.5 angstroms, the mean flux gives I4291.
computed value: 3.2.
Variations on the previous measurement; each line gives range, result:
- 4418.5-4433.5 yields 4.19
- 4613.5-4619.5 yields 6.72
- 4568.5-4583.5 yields 7.03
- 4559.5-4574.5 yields 8.03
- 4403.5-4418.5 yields 4.07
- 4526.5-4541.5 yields 11.5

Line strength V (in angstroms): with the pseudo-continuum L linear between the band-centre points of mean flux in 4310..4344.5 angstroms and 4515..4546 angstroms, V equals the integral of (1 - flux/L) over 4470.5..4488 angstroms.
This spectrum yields 1.8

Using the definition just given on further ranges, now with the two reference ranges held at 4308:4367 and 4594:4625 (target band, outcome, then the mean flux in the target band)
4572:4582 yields -4.0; 6.88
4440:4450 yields -4.3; 5.46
